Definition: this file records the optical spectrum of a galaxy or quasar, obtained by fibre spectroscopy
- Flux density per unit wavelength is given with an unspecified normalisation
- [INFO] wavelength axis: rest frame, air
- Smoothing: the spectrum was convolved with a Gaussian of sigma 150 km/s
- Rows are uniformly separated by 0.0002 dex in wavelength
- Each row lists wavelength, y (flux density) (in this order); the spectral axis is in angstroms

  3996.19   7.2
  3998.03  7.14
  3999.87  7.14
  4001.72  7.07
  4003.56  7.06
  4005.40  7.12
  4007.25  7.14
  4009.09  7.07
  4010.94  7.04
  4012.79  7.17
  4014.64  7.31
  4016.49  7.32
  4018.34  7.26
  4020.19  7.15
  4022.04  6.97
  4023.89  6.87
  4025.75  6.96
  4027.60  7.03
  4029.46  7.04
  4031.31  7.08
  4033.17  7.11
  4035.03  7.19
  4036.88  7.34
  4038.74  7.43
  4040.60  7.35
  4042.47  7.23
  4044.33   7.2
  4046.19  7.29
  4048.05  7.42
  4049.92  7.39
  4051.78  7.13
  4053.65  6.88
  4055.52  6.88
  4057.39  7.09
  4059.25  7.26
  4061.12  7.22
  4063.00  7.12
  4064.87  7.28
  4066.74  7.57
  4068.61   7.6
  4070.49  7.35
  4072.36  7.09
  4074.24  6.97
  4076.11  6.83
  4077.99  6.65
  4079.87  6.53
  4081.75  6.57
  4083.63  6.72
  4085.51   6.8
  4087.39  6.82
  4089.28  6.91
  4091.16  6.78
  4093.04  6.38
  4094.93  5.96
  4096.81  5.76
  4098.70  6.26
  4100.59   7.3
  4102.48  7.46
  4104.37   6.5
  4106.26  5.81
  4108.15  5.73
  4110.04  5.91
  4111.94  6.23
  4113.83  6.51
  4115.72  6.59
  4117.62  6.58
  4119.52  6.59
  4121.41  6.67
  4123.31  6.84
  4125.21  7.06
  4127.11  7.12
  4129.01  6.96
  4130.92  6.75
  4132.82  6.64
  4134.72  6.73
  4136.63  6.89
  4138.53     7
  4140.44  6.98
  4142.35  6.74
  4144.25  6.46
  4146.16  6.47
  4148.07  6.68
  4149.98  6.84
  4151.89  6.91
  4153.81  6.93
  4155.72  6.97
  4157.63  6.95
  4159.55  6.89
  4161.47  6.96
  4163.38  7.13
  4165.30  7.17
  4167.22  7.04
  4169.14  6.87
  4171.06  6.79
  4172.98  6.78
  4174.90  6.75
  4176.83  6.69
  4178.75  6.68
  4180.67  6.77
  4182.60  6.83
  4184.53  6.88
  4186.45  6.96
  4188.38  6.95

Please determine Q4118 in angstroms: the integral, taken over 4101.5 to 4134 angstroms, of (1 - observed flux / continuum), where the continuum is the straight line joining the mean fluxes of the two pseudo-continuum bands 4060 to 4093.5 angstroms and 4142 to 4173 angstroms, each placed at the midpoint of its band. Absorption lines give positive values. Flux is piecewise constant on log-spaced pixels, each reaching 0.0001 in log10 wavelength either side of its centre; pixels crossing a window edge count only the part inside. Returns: 1.5 angstroms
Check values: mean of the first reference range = 6.96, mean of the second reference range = 6.86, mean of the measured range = 6.59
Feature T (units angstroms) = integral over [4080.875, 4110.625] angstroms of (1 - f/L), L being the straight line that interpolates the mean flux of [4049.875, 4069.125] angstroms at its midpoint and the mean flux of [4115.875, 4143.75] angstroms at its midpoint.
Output 2.20 angstroms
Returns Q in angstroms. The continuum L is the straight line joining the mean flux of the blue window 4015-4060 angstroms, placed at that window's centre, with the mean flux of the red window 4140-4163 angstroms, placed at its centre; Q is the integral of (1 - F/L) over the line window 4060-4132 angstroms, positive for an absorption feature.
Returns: 2.7 angstroms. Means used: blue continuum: 7.16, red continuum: 6.82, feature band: 6.73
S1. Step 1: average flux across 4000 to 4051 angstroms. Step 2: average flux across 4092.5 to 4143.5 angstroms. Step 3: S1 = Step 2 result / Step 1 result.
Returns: 0.9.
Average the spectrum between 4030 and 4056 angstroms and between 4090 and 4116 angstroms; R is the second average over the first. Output 0.9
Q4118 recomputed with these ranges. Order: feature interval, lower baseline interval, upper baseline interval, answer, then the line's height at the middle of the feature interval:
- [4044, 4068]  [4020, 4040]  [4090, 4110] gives -1.32 angstroms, 6.84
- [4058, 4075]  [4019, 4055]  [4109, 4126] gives -0.83 angstroms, 6.93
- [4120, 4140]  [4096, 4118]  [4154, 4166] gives -0.63 angstroms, 6.65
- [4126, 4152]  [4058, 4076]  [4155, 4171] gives 0.95 angstroms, 7.05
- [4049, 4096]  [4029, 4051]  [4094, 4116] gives -1.03 angstroms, 6.8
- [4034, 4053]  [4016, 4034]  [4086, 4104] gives -0.92 angstroms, 6.96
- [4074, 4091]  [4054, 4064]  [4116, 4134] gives 0.59 angstroms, 6.99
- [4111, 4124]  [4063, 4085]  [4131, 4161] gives 0.61 angstroms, 6.89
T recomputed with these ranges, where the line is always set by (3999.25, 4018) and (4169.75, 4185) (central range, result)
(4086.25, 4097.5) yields 0.8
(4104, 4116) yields 1.3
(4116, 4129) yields 0.2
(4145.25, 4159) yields 0.0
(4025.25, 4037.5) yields 0.0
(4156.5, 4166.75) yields -0.3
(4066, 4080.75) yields -0.1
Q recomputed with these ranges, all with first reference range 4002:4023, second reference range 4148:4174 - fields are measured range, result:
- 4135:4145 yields 0.21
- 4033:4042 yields -0.24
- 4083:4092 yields 0.29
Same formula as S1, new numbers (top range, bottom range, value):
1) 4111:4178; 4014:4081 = 0.95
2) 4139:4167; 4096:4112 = 1.08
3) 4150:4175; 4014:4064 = 0.97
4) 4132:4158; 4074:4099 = 1.04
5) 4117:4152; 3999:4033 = 0.96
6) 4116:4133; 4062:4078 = 0.95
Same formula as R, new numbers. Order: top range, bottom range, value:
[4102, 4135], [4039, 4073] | 0.91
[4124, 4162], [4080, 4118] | 1.06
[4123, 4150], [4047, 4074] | 0.94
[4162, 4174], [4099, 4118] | 1.08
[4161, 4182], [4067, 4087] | 0.99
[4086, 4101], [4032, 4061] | 0.90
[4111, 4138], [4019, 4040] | 0.95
